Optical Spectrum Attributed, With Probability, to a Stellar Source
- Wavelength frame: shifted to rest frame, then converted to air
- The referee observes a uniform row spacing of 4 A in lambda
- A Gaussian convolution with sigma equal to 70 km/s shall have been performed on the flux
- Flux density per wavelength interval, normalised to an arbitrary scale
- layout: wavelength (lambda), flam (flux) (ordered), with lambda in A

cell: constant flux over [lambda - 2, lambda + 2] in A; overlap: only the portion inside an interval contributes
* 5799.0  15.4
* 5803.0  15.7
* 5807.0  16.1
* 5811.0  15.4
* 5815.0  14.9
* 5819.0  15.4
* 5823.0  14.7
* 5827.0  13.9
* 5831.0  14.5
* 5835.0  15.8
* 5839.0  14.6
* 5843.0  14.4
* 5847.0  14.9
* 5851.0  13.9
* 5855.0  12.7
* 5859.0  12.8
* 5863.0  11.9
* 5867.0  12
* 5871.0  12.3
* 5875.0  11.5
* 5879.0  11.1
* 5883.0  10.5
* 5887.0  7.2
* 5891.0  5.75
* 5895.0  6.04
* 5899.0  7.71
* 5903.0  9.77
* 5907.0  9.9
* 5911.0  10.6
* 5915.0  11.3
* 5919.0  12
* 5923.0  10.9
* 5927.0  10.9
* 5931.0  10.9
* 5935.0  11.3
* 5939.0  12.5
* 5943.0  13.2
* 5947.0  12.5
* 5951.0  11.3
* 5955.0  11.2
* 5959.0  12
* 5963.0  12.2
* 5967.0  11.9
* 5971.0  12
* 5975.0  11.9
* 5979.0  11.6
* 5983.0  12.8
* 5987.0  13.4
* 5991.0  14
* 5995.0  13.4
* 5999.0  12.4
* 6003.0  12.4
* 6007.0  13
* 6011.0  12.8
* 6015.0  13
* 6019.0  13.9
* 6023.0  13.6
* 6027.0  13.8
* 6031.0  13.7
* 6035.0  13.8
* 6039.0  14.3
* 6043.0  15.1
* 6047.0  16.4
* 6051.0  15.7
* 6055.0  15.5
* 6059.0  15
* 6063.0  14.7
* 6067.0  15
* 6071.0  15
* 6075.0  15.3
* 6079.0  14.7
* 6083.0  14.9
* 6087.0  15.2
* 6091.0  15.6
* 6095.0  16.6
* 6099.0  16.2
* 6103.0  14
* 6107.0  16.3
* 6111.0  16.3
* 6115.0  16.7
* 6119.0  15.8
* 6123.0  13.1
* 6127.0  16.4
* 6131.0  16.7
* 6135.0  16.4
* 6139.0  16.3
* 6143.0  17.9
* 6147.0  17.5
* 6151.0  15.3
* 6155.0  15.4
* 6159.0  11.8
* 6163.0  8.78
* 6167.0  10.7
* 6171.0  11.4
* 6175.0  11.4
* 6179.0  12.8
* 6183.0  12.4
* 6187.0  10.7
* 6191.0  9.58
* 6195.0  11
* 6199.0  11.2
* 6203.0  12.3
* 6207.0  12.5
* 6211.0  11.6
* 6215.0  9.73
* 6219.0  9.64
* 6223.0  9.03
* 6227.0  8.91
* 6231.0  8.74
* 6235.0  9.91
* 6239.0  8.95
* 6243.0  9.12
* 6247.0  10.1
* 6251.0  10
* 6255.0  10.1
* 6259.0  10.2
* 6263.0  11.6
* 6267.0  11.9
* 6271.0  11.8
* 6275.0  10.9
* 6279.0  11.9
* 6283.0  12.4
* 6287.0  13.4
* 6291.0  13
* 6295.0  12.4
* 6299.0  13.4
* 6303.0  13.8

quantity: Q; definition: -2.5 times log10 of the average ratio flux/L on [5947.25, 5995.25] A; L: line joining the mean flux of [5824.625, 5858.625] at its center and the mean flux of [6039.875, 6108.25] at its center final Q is 0.208 mag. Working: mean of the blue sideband 14.3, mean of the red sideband 15.3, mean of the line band 12.3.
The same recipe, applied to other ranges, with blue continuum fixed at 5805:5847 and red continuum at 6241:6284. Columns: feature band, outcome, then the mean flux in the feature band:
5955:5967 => 0.151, 11.9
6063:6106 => -0.212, 15.2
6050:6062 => -0.194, 15.3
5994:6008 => 0.049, 12.7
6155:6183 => 0.020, 11.5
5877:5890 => 0.477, 9.3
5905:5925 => 0.278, 10.9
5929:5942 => 0.191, 11.7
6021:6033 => -0.050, 13.7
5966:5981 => 0.149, 11.8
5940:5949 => 0.085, 12.8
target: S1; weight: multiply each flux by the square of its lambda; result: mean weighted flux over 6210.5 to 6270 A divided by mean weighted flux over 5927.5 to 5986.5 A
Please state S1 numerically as 0.9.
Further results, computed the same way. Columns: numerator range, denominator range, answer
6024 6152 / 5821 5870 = 1.22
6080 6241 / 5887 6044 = 1.18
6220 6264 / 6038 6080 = 0.67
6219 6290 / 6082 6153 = 0.69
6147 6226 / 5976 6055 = 0.89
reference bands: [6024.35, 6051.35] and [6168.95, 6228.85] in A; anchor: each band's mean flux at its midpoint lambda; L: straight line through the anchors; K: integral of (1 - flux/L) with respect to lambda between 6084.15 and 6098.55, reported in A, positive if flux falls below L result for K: -2.6 A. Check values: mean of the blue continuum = 14.6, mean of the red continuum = 11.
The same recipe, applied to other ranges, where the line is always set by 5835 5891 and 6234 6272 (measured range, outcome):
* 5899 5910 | 2.3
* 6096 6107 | -4.4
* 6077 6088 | -3.7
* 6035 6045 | -2.8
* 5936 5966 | -0.8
